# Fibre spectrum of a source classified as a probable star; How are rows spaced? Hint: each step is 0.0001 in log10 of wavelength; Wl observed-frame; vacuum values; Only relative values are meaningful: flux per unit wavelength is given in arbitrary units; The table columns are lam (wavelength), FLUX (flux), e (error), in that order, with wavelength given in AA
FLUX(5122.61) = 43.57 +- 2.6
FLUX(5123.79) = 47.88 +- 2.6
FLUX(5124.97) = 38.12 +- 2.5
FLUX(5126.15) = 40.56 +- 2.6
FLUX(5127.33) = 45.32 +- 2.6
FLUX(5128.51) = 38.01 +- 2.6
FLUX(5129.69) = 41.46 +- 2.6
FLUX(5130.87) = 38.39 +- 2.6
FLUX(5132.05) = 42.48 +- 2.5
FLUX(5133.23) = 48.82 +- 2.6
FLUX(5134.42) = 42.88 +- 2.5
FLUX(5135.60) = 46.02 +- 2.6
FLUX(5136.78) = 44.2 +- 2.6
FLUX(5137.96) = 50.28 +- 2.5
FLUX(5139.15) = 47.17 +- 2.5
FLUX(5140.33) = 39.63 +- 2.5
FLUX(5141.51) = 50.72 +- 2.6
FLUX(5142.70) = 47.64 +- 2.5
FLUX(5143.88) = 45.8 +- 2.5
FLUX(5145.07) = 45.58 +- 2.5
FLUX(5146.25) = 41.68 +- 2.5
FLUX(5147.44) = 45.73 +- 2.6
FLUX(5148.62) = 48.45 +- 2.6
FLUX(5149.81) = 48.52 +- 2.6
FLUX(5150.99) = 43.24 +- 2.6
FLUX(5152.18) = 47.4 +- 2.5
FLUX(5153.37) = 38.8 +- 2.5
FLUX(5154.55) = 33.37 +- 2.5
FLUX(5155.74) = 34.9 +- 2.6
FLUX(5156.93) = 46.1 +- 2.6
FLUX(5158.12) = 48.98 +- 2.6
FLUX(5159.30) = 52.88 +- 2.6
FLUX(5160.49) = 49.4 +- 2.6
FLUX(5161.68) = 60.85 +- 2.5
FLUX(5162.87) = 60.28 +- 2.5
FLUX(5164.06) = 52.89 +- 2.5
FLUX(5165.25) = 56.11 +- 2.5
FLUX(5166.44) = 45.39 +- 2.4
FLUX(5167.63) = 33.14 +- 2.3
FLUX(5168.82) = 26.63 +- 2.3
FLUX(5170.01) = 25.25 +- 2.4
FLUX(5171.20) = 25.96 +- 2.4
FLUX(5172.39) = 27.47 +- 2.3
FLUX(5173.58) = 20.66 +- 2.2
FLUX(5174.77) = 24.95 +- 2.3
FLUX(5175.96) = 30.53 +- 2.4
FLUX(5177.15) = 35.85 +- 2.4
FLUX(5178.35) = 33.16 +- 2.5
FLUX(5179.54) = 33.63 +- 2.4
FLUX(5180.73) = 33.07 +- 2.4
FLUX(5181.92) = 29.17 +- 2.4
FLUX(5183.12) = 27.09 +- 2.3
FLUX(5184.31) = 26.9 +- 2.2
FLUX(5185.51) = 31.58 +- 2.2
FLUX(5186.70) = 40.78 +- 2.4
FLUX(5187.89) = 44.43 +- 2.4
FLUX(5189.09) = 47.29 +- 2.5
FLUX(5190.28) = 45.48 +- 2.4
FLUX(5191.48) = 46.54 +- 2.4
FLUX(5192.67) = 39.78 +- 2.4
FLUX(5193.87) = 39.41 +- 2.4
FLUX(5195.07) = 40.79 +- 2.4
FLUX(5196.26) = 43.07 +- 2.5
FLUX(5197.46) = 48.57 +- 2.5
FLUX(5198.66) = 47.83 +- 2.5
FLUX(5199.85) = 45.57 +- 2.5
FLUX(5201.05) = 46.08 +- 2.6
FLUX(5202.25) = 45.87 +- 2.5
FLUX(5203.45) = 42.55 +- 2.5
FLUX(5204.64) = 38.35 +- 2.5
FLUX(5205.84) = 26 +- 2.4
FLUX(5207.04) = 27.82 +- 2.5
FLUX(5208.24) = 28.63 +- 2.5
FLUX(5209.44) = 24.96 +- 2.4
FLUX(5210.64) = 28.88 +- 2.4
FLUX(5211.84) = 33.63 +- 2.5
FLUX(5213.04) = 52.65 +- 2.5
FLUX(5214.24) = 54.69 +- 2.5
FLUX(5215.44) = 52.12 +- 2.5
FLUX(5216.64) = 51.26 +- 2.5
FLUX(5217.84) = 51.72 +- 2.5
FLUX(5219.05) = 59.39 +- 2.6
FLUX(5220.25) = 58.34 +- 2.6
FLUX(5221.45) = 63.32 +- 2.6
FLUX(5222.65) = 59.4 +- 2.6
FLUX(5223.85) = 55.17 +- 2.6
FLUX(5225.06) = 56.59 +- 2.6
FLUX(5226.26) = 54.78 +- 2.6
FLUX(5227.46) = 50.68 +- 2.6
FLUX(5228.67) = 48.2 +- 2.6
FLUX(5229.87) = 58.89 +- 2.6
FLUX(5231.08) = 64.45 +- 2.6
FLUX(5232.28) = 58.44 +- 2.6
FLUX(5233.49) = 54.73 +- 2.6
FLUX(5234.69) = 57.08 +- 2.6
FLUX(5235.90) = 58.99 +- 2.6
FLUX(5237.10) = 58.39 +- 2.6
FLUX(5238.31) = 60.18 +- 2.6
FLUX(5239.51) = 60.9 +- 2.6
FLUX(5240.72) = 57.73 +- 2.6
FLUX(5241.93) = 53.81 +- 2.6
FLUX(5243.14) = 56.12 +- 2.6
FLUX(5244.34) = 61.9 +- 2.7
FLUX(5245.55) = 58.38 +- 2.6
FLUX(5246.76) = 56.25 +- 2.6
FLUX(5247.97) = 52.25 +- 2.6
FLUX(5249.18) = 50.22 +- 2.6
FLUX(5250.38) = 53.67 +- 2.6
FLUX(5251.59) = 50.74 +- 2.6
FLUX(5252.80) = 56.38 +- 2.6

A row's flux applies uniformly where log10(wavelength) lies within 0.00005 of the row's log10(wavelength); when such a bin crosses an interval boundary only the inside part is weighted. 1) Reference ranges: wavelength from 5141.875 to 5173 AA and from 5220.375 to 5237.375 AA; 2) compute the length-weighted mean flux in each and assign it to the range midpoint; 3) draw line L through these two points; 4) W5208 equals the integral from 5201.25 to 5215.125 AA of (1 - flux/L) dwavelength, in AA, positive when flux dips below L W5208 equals 4.1 AA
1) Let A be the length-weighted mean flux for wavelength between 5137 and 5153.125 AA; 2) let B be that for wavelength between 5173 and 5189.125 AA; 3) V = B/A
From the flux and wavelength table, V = 0.70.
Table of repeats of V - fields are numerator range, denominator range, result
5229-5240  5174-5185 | 1.94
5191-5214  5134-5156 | 0.89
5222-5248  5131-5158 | 1.28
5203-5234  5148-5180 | 1.20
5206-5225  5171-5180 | 1.60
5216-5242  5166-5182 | 1.88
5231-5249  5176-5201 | 1.48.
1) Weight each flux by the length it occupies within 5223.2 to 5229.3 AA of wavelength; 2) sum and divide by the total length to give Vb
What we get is 53.2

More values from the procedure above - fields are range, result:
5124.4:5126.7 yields 39.3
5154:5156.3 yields 34.1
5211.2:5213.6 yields 42.7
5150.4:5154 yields 43.1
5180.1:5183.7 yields 29.8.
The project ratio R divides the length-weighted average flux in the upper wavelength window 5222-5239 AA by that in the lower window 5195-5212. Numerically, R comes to 1.50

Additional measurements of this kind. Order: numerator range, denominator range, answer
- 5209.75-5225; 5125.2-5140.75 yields 1.18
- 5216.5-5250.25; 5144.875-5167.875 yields 1.21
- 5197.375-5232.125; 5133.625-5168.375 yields 1.03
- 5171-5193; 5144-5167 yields 0.72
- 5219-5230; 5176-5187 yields 1.76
